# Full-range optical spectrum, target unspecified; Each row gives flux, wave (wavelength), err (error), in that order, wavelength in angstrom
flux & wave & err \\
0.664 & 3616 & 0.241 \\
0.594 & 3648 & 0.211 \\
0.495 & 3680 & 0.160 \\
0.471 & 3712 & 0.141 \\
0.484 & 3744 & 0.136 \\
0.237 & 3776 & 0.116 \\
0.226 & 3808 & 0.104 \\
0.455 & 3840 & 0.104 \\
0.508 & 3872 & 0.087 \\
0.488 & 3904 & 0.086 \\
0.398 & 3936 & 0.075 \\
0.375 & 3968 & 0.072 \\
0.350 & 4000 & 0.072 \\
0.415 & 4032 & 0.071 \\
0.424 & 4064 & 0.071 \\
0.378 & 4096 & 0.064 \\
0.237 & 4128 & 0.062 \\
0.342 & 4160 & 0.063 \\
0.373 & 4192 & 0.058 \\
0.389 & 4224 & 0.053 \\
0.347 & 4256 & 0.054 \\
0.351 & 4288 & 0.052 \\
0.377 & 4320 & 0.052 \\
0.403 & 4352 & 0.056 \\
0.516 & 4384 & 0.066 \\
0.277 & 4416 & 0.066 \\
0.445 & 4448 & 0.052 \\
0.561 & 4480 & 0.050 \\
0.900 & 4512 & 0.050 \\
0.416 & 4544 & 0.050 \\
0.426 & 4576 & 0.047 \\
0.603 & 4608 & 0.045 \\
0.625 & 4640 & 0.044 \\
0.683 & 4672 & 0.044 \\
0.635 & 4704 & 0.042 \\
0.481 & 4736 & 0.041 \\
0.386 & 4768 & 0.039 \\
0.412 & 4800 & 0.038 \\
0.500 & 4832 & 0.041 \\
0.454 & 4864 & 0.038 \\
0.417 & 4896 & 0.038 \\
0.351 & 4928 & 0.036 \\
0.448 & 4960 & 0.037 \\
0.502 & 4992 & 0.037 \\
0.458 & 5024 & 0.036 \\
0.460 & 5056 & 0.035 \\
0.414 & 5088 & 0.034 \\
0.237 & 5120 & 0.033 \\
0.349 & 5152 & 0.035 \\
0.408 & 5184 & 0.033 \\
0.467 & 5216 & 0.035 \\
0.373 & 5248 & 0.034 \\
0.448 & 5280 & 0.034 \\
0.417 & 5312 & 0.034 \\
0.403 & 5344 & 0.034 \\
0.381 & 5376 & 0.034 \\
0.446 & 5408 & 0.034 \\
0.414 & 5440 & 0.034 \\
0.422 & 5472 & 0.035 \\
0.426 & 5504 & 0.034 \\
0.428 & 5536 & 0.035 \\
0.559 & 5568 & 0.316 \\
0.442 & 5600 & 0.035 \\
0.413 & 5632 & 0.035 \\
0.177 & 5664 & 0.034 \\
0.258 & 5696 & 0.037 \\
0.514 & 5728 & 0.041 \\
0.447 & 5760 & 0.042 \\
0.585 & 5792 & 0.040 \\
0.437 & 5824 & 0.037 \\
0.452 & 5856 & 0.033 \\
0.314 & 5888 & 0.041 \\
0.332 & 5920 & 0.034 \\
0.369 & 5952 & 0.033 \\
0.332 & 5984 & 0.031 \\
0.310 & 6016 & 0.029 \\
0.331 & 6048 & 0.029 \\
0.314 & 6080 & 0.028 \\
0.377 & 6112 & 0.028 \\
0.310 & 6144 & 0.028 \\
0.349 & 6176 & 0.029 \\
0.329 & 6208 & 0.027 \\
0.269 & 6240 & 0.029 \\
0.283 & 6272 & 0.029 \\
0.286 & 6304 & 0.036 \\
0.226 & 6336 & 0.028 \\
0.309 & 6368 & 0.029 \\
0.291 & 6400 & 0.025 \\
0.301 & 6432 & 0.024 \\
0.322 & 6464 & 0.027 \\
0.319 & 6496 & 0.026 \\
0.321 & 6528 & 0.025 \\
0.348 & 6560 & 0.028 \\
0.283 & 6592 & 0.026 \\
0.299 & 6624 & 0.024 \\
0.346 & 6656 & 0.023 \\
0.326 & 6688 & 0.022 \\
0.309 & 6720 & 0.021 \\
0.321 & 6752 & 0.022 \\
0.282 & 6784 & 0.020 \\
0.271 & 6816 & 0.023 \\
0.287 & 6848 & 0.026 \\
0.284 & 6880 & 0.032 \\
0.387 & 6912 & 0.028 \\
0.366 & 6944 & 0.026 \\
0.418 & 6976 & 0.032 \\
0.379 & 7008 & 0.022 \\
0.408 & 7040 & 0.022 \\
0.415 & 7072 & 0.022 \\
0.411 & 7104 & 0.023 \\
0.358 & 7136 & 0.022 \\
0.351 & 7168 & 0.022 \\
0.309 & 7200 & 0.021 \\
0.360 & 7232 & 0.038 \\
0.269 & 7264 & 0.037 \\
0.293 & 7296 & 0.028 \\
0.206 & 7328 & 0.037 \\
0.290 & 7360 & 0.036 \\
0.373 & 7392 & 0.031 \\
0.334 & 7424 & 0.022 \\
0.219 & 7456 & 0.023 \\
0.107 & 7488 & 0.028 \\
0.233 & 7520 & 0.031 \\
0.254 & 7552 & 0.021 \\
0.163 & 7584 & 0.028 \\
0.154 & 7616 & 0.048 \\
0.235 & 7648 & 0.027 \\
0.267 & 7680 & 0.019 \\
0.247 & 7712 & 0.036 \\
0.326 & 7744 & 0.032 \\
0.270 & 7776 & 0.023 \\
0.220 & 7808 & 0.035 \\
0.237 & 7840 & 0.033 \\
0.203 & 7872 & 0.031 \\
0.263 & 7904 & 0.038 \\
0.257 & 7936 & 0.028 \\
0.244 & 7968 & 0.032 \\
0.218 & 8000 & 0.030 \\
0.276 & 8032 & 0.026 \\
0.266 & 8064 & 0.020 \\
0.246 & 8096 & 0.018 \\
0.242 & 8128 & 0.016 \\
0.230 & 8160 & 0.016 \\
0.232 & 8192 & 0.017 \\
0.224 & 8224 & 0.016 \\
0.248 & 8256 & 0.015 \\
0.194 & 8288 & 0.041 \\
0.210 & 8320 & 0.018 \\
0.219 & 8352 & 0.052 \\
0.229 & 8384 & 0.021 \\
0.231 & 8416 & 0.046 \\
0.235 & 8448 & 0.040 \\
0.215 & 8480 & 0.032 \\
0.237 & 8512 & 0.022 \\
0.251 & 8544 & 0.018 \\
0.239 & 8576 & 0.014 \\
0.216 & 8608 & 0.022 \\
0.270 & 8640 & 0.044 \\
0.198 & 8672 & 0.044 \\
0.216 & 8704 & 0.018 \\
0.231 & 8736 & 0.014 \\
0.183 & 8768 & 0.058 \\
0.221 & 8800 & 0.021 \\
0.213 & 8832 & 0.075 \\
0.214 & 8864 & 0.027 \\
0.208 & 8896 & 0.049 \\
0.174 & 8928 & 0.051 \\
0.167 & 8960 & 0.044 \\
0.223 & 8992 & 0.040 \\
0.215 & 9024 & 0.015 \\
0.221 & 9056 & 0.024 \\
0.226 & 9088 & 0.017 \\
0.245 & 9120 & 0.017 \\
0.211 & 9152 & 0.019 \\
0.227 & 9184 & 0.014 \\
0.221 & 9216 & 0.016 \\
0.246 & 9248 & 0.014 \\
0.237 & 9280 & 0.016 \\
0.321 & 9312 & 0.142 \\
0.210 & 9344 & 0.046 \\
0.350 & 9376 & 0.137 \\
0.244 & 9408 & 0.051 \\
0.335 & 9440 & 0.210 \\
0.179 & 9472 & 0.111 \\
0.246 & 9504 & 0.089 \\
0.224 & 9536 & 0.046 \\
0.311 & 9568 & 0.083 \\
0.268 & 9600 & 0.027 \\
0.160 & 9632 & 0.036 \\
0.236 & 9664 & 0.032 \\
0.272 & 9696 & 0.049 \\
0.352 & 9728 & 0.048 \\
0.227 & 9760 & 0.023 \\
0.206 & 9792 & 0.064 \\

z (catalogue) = 0.168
